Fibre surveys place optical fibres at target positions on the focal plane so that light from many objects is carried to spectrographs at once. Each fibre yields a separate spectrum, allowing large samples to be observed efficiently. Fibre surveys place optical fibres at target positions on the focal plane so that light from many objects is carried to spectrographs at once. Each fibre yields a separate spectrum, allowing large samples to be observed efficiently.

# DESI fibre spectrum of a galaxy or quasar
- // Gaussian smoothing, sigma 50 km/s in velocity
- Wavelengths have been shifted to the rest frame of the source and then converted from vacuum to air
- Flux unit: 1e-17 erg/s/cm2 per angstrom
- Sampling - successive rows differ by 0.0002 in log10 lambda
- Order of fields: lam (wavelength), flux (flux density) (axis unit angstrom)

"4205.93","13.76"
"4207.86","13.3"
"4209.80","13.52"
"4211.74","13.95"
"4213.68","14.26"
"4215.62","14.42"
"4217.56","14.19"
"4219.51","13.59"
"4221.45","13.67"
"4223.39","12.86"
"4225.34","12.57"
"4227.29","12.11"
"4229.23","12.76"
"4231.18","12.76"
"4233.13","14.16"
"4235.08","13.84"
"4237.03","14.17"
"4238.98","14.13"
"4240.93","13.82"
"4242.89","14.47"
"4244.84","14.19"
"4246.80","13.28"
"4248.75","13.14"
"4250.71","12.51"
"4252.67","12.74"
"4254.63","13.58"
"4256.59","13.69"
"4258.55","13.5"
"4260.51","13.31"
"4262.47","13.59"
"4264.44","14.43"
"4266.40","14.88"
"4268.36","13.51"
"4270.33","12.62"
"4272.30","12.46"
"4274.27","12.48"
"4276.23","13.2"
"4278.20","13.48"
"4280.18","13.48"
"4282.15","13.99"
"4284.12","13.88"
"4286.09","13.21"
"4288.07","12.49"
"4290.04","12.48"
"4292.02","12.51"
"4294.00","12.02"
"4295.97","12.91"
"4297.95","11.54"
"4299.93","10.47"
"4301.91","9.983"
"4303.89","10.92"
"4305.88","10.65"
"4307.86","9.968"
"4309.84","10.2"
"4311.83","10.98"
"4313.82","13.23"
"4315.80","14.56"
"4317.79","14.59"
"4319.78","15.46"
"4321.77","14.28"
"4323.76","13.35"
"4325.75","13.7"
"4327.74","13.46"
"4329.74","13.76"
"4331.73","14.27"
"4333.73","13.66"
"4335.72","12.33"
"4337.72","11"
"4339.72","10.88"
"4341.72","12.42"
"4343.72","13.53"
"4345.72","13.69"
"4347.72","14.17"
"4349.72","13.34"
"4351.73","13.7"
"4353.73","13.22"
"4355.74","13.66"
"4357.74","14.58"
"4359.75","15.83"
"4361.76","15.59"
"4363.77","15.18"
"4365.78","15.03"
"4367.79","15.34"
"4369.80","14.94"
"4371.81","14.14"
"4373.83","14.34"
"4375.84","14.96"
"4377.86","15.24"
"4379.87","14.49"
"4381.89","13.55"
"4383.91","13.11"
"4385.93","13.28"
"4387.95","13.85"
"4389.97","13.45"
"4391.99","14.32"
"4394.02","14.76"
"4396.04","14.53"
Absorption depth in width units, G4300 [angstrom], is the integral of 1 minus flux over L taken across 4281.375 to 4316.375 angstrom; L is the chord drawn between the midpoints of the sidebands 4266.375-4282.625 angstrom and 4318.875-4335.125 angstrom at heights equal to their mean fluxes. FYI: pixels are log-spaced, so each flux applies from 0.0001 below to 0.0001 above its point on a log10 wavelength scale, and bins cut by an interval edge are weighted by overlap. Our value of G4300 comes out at 4.13 angstrom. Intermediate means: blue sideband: 13.2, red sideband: 13.9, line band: 12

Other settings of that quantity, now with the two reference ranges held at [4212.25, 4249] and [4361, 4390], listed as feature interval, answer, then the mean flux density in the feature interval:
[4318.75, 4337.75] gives 0.7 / 13.7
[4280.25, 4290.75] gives 0.5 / 13.3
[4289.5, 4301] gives 1.7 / 12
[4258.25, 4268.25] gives -0.1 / 13.9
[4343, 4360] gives 0.5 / 13.9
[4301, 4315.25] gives 3.1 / 11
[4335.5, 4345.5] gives 1.5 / 12.1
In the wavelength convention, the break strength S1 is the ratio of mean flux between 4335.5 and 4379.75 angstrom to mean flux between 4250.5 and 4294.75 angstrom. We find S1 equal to 1.1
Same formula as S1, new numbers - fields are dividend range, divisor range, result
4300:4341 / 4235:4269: 0.91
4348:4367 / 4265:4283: 1.08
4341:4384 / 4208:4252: 1.06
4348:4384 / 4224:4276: 1.08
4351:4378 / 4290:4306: 1.28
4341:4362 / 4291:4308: 1.24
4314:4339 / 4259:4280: 1.02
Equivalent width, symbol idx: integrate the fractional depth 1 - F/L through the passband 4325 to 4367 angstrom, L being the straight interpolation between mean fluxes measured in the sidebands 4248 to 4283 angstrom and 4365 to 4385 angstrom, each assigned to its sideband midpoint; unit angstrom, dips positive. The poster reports 1.6 angstrom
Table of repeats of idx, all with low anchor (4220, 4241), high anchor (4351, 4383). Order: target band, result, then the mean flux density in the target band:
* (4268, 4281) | 0.7 angstrom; 13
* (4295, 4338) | 4.9 angstrom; 12.5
